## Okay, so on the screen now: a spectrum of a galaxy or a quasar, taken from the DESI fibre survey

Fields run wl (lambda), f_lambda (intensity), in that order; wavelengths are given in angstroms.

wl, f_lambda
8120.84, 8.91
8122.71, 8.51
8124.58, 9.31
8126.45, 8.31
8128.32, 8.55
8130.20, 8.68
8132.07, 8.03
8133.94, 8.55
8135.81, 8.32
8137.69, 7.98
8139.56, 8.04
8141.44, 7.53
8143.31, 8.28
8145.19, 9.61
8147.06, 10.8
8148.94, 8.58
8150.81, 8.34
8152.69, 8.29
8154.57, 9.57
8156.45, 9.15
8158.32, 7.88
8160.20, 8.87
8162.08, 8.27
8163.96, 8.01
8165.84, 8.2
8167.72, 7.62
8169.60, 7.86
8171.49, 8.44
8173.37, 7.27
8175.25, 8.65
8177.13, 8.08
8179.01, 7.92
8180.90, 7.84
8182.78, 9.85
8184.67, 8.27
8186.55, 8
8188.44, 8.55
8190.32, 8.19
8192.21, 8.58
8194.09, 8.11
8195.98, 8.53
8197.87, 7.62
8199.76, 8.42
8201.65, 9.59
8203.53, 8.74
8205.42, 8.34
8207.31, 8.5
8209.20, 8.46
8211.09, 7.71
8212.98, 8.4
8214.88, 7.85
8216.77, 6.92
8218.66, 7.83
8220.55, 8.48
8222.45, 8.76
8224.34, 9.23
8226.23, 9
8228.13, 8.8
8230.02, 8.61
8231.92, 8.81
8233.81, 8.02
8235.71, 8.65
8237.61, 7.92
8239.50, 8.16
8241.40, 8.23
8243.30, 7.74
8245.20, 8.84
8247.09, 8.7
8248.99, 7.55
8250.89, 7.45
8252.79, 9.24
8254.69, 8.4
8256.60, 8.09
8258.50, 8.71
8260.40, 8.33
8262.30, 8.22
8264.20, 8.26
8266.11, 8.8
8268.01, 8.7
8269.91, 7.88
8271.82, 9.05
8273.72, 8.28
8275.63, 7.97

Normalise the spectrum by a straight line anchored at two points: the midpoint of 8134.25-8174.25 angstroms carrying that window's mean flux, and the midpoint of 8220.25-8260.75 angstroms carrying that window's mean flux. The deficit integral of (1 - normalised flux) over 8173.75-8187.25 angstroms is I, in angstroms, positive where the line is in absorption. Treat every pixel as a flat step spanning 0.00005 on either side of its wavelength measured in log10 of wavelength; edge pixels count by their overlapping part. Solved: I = 0.2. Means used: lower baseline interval 8.43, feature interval 8.34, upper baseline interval 8.44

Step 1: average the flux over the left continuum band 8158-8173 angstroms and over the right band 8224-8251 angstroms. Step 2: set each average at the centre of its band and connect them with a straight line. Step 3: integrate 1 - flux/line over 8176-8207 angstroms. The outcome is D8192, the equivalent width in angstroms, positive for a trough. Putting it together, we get -0.8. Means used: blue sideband 8.12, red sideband 8.39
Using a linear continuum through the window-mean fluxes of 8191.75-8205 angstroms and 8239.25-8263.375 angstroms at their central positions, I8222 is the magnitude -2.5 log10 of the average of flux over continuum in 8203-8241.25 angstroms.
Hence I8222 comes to 0.01 mag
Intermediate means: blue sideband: 8.51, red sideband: 8.29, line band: 8.35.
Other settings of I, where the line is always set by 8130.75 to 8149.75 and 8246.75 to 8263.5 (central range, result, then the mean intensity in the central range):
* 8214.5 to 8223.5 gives 0.41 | 7.99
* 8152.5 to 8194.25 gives 0.80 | 8.33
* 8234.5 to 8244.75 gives 0.19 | 8.17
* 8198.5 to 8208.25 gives -0.31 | 8.69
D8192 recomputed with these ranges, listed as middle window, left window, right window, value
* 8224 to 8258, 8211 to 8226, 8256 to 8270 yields -0.4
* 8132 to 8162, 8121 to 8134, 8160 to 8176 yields -1.0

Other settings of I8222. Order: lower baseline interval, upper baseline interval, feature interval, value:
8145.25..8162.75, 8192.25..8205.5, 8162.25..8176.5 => 0.097 mag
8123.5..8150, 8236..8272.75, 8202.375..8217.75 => 0.040 mag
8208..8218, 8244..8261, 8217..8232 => -0.075 mag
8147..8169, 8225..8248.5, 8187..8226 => 0.017 mag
